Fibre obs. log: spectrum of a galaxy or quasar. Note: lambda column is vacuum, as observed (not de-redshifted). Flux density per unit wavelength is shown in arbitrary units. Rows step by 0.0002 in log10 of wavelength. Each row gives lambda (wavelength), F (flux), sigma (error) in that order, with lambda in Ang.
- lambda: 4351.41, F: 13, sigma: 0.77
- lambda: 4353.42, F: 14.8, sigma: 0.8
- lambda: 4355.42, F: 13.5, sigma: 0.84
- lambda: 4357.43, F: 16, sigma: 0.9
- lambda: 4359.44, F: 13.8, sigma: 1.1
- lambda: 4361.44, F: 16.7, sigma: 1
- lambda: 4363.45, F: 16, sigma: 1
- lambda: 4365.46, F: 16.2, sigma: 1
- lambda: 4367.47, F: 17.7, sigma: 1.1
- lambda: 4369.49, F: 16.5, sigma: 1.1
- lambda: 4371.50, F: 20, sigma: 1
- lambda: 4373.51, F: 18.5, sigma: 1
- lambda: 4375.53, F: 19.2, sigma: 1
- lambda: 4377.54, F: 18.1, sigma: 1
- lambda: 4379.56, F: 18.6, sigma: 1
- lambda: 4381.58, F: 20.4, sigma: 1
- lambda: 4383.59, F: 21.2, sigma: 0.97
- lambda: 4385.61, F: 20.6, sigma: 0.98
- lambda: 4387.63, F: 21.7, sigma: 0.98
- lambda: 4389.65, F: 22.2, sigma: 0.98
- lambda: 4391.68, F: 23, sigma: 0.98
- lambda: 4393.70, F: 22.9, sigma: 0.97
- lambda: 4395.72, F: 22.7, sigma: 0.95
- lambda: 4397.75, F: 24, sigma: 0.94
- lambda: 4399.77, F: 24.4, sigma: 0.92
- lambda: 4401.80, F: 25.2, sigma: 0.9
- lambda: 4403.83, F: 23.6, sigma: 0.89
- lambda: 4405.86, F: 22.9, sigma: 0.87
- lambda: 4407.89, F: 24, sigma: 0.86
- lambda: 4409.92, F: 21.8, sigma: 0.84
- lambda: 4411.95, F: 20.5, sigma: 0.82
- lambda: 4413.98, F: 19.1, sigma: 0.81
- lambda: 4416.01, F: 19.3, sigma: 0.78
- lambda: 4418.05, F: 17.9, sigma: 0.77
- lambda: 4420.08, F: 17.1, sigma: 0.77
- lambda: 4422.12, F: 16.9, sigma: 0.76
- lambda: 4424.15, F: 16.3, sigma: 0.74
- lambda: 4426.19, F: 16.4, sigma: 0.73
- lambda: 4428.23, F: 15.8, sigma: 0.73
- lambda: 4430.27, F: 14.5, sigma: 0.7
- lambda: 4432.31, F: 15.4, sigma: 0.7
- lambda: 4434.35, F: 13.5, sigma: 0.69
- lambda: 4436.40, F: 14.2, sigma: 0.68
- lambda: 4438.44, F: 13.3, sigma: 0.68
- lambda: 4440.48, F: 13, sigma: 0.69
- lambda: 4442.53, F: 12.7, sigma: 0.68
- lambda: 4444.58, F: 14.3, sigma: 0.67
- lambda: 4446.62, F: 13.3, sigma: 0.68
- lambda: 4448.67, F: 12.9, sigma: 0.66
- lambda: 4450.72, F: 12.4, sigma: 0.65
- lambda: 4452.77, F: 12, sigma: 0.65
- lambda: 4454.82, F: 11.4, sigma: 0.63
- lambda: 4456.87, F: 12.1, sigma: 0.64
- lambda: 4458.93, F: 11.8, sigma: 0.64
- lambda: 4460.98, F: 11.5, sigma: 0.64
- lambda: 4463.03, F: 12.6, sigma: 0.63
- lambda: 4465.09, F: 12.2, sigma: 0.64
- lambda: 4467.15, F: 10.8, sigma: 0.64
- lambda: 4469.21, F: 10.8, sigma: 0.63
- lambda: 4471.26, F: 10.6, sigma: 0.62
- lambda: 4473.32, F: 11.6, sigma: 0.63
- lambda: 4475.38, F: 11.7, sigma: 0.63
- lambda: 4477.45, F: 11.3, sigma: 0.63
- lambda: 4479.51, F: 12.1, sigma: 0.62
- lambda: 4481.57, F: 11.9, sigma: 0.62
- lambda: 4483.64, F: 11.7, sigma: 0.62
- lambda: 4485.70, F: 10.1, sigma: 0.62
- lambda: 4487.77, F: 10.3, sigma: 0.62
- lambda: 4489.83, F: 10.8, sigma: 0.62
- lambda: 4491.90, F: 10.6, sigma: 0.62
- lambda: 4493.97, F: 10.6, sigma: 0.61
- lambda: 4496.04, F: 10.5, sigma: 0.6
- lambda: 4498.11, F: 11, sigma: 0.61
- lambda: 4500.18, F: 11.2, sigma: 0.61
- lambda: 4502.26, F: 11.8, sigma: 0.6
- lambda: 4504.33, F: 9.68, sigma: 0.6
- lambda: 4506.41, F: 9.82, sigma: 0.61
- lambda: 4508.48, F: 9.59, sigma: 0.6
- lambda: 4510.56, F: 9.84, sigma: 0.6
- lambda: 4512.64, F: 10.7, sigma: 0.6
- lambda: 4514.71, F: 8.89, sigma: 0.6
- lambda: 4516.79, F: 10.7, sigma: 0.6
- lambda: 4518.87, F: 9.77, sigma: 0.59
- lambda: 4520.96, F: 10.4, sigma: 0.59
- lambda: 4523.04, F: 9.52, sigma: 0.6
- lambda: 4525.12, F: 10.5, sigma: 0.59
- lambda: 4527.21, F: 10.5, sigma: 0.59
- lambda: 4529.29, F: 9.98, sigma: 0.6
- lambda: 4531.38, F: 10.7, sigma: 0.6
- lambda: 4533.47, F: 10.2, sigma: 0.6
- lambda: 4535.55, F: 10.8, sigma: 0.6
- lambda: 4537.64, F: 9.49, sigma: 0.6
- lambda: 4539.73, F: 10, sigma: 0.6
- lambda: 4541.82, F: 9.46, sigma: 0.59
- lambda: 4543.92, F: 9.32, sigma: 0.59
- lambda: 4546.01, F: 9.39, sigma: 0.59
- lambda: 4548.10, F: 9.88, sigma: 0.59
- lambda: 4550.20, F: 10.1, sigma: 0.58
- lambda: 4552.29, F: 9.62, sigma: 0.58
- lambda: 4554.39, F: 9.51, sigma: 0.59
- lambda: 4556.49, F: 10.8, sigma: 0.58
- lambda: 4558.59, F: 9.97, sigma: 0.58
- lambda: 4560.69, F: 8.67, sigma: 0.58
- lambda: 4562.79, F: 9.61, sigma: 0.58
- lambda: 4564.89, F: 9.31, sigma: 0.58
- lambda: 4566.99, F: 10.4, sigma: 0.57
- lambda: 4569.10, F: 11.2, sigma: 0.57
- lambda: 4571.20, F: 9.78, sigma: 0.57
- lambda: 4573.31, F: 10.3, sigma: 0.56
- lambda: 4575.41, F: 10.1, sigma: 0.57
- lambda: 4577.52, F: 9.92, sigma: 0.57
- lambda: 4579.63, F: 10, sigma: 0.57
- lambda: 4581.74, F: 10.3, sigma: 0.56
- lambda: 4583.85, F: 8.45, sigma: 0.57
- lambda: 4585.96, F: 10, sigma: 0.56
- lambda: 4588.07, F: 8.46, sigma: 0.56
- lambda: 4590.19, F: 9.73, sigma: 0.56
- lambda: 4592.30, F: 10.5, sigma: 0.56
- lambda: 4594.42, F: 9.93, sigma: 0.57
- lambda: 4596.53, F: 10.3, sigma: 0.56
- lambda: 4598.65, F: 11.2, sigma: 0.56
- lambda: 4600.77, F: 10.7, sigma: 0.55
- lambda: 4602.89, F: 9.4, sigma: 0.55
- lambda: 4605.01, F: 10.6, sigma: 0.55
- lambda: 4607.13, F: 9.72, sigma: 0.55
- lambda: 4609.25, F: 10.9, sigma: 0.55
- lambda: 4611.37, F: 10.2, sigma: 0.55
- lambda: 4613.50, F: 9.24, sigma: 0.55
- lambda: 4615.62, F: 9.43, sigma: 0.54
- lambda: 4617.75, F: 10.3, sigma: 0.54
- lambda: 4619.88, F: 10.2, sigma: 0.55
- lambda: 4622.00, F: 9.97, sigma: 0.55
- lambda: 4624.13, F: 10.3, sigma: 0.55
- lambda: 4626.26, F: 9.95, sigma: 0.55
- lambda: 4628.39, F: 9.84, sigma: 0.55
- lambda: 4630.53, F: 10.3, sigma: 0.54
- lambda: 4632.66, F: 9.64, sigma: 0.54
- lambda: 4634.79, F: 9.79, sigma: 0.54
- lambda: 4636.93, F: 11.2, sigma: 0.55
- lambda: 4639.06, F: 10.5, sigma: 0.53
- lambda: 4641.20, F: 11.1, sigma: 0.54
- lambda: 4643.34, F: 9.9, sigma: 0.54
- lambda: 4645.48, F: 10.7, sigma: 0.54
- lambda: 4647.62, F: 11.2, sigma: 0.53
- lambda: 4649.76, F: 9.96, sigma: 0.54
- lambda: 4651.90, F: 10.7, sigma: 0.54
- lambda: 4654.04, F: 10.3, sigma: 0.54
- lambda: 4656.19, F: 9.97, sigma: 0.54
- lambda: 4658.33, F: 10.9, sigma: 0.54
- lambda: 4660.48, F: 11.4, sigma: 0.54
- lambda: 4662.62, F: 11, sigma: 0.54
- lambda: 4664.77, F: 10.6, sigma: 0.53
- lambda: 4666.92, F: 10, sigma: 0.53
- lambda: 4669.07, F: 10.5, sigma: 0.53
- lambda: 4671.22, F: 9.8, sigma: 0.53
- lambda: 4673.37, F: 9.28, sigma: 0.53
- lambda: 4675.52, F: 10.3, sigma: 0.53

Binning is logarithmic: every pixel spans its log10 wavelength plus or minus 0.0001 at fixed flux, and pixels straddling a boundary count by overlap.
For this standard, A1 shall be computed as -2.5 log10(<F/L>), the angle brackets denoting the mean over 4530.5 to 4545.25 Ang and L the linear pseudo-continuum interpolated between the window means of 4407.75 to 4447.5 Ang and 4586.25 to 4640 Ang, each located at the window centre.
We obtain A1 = 0.25 mag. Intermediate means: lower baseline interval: 16.3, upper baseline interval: 10.1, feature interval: 9.98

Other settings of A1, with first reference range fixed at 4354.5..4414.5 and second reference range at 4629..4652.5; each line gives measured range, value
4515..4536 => 0.396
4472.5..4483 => 0.376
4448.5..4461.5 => 0.407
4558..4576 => 0.309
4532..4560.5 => 0.379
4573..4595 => 0.273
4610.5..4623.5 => 0.146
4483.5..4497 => 0.454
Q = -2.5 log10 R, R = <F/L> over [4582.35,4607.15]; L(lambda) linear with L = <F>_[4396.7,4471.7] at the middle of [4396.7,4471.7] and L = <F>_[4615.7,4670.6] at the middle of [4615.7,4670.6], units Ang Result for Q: 0.18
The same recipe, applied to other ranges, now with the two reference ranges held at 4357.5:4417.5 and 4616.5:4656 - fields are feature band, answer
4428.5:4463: 0.346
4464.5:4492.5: 0.433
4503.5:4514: 0.481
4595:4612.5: 0.124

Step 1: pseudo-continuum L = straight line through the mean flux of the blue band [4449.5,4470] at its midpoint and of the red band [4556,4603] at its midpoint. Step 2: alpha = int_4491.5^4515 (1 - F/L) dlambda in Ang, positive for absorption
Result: 1.54 Ang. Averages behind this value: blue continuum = 11.8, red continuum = 9.96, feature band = 10.4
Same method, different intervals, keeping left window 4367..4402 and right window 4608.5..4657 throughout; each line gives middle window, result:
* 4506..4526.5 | 7.1 Ang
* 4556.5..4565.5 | 2.5 Ang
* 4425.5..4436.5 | 2.3 Ang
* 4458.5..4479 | 6.9 Ang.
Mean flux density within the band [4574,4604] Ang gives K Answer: 9.93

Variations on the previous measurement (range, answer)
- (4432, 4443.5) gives 13.6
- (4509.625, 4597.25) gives 9.93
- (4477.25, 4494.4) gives 11.1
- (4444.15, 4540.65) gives 11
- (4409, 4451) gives 15.8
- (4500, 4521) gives 10.2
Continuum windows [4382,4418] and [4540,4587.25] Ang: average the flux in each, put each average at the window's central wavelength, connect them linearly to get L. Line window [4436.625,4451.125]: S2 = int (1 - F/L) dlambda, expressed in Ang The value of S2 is 4.33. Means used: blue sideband 22.2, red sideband 9.82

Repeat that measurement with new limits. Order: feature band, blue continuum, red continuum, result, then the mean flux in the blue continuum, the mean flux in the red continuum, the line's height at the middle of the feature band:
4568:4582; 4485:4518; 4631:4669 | 0.3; 10.4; 10.5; 10.4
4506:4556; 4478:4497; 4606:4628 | 3.3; 11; 10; 10.7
